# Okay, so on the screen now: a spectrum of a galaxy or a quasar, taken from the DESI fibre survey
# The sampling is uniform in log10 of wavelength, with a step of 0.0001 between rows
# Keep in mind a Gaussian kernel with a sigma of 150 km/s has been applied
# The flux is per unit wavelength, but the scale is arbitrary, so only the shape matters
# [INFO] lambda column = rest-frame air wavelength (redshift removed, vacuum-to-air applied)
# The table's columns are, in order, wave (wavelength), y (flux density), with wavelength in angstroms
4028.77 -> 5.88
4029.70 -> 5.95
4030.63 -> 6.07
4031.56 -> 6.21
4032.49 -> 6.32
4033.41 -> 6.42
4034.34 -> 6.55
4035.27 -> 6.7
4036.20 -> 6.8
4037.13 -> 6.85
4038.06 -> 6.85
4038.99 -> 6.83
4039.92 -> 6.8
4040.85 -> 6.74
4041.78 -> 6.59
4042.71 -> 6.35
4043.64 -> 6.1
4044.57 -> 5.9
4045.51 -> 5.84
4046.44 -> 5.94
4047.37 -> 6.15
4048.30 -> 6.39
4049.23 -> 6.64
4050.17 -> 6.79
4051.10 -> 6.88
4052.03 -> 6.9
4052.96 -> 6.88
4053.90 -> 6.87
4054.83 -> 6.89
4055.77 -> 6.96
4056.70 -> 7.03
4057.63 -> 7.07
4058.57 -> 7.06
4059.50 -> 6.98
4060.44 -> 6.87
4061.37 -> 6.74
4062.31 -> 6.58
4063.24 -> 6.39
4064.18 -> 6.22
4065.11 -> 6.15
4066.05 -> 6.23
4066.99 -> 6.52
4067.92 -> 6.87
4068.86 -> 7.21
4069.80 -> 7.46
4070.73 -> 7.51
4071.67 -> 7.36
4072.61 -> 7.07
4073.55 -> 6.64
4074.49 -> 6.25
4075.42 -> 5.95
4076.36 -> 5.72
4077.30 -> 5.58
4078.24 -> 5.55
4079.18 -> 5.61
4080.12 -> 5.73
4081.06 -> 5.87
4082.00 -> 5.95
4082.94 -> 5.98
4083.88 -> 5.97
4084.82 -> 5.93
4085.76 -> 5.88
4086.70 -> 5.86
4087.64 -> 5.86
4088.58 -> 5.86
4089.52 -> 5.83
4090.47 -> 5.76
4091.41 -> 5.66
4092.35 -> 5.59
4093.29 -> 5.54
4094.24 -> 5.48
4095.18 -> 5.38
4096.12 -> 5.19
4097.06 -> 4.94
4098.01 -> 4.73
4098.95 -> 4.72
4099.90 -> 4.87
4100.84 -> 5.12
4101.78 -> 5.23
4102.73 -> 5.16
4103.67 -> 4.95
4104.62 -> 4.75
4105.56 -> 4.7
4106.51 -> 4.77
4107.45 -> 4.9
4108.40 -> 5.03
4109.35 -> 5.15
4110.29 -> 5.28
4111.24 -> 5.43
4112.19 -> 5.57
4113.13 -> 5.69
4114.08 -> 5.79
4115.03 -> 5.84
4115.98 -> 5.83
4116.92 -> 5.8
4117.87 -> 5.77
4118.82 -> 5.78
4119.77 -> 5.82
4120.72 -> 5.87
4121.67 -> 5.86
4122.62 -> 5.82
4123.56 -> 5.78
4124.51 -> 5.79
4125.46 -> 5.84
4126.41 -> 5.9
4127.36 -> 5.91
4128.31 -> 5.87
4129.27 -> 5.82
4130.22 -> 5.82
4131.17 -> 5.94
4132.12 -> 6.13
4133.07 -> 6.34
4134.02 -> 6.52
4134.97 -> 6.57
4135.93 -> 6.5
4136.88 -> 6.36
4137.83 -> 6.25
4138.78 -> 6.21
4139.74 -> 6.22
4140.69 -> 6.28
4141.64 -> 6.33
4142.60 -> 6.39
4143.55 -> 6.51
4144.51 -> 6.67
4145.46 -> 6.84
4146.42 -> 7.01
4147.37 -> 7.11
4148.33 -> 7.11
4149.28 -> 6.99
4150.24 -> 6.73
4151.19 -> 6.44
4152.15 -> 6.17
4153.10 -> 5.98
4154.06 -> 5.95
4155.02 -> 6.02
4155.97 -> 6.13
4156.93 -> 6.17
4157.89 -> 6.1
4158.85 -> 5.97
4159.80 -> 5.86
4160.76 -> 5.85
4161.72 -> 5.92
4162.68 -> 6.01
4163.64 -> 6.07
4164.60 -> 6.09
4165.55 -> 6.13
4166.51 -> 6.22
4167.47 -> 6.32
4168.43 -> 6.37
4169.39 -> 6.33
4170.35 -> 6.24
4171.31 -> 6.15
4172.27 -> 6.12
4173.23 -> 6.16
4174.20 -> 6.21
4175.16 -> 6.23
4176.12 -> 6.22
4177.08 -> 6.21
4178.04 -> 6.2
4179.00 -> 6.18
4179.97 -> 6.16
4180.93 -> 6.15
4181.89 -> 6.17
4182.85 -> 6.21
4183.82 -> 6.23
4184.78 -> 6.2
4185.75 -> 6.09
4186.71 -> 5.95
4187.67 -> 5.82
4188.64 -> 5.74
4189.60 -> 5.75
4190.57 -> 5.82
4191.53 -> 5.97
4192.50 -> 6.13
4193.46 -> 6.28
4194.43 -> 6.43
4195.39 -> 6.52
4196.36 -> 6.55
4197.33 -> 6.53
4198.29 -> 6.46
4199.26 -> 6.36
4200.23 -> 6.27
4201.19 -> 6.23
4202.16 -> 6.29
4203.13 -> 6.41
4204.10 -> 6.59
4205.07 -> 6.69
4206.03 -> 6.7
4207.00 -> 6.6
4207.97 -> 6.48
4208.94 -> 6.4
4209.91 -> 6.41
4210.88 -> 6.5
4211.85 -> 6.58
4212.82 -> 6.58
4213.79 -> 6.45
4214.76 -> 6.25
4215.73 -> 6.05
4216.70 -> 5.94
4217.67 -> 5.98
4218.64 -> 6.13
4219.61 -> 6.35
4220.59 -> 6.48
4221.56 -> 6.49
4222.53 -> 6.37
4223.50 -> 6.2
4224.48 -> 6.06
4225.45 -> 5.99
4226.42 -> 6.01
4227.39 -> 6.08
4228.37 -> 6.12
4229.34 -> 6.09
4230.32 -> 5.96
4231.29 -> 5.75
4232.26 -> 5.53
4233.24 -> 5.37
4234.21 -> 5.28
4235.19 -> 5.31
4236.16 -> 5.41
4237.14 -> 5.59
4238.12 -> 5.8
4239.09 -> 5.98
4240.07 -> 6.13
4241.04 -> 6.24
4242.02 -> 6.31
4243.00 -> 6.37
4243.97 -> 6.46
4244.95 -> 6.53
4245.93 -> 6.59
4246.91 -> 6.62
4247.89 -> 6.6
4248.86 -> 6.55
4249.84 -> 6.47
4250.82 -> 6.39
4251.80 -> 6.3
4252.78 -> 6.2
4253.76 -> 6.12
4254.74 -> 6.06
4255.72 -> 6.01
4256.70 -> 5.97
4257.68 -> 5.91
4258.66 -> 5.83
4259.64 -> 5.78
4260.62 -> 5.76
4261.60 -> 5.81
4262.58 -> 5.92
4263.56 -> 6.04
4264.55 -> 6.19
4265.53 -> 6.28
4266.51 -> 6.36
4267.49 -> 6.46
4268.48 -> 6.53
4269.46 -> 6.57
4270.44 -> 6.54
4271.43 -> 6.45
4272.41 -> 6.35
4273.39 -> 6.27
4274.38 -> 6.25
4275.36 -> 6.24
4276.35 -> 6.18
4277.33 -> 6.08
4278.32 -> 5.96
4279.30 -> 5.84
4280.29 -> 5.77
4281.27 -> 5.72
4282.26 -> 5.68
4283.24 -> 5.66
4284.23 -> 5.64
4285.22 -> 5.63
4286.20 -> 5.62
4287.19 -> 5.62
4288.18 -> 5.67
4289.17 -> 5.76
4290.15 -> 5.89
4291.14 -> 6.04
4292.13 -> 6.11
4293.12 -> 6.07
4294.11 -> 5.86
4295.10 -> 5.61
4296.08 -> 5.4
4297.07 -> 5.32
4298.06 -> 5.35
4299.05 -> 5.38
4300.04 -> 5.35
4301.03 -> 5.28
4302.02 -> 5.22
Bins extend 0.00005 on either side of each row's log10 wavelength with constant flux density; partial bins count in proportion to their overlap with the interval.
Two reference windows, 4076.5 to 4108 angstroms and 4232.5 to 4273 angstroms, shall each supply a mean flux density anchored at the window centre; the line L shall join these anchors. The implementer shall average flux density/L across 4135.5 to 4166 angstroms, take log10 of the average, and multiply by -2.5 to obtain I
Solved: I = -0.12 mag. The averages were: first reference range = 5.42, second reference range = 6.13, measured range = 6.33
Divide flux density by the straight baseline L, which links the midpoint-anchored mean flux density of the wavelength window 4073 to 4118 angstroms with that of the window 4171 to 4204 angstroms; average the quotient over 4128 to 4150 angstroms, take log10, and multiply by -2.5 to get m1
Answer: -0.105 mag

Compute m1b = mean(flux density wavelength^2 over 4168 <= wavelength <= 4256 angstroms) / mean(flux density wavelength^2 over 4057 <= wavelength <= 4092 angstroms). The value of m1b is 1.05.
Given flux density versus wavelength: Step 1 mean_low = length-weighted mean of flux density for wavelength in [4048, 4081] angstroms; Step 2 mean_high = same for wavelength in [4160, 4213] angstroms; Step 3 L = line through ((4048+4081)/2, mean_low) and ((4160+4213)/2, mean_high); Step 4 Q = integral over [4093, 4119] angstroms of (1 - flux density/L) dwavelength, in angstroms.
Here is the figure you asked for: 4.9 angstroms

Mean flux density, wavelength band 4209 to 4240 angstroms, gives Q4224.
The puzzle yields 6.04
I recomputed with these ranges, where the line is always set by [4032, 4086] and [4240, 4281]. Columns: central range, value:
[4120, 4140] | 0.060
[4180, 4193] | 0.052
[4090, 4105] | 0.234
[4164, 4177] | 0.022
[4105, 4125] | 0.161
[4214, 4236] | 0.050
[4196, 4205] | -0.020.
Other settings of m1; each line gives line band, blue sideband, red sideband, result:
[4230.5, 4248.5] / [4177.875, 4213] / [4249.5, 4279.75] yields 0.037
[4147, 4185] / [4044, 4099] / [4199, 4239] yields -0.008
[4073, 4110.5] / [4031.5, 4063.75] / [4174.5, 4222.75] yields 0.191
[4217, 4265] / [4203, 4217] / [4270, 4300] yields 0.023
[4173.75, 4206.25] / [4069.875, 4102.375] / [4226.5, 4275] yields -0.043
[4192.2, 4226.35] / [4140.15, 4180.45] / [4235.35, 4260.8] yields -0.026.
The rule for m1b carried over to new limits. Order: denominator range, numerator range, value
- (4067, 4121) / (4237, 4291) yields 1.16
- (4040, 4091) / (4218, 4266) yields 1.03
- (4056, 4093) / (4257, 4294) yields 1.05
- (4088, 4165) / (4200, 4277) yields 1.12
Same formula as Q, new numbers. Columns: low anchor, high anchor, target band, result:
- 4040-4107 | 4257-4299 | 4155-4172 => -0.2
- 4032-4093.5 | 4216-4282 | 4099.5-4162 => 3.7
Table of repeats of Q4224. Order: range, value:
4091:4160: 5.85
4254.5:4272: 6.14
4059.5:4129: 5.81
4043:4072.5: 6.69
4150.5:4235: 6.17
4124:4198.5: 6.22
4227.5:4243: 5.81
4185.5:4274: 6.19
